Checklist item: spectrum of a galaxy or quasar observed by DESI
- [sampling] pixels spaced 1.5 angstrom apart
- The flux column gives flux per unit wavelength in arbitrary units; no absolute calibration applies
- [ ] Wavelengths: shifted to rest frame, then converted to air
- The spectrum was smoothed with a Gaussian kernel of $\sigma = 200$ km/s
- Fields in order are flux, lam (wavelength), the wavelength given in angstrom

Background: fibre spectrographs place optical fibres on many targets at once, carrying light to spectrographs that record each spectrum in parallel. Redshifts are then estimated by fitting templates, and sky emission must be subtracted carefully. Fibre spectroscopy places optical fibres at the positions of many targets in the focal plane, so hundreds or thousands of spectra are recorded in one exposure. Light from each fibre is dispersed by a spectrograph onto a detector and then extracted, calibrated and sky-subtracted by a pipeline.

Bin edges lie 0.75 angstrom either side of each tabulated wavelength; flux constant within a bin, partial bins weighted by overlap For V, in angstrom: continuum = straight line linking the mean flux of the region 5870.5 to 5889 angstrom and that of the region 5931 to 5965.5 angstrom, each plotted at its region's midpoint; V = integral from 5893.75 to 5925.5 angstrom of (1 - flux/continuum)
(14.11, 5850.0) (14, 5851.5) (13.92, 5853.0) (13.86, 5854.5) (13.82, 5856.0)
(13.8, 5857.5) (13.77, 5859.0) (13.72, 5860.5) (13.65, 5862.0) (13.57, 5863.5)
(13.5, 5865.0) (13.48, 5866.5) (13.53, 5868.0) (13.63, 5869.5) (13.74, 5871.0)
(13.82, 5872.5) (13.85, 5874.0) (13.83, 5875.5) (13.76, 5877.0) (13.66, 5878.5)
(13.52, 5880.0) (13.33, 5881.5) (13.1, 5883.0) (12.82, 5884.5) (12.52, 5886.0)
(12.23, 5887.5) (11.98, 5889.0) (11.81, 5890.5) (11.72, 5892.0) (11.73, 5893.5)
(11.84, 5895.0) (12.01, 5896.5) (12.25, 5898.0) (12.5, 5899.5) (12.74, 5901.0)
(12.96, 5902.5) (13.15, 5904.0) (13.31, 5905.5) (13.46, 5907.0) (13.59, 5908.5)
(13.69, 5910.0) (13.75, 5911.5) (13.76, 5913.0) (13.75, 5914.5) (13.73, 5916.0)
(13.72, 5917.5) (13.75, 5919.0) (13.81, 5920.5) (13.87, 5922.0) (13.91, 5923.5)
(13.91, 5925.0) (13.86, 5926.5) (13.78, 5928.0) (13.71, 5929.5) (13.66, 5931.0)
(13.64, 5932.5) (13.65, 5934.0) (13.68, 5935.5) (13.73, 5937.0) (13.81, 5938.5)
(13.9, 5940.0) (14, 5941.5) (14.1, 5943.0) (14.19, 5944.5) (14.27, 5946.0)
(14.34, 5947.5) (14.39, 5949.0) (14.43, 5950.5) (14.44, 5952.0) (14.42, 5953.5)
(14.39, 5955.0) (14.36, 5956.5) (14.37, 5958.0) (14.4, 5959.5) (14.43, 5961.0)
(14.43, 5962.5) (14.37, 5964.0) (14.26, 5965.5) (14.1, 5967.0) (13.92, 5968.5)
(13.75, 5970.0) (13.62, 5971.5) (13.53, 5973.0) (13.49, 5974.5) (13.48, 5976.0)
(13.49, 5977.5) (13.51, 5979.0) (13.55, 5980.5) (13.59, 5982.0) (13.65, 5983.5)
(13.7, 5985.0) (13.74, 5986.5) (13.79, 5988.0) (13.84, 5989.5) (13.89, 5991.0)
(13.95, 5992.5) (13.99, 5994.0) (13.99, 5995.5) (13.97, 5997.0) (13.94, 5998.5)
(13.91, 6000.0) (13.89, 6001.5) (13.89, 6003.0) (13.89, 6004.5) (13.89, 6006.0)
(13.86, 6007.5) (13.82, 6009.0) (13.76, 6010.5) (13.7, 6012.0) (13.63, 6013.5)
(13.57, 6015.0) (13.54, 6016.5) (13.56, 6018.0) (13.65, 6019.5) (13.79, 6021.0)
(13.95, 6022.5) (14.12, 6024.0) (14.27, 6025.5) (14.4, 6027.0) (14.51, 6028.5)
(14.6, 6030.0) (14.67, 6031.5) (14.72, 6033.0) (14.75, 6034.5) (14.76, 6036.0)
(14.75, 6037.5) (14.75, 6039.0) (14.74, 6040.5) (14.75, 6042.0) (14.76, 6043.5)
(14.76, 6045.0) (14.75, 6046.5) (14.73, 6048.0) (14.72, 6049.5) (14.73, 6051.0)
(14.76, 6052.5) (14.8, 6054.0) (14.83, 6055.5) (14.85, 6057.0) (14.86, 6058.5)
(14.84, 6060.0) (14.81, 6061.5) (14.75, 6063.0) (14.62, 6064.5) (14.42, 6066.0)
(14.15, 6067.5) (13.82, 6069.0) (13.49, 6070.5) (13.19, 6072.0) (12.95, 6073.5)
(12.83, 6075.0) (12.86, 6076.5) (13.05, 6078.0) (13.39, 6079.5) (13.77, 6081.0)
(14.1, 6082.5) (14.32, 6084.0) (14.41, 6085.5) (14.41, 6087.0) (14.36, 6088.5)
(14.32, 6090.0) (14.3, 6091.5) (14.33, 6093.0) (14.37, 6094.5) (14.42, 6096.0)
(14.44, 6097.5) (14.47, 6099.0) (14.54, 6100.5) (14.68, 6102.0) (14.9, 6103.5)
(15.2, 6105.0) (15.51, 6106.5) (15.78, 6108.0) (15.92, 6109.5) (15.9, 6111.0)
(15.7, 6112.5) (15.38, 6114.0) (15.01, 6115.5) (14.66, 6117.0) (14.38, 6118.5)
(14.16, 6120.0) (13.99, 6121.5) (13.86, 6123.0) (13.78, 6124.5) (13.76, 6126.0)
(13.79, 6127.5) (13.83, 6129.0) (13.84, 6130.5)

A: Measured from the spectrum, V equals 0.92 angstrom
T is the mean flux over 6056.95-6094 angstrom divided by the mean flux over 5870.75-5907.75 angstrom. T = 1.09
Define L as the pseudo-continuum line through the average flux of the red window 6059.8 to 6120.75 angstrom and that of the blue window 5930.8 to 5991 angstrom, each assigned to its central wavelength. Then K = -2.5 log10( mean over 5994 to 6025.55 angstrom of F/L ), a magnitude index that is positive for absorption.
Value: 0.02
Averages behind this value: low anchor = 14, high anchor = 14.4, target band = 13.8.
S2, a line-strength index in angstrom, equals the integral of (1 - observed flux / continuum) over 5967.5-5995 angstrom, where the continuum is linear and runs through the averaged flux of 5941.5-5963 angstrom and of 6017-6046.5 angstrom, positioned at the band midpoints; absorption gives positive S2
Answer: 1.3 angstrom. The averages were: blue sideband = 14.3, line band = 13.7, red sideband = 14.4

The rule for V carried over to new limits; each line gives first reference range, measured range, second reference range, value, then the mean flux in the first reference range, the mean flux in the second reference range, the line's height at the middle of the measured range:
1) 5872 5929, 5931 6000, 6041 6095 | -1.9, 13.2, 14.3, 13.6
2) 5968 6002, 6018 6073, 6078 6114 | -0.9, 13.7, 14.7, 14.2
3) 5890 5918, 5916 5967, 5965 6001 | -2.8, 12.9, 13.8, 13.3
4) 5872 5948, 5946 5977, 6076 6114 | -1.0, 13.4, 14.6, 13.7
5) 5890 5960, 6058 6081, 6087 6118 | 1.2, 13.6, 14.9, 14.6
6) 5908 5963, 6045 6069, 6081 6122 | -0.3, 14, 14.7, 14.5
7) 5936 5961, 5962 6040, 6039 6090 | 1.5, 14.2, 14.3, 14.2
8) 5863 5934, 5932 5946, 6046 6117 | -0.4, 13.3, 14.5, 13.5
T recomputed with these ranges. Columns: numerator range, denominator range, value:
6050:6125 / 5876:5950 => 1.08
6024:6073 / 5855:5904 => 1.11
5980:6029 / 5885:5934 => 1.05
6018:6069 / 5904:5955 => 1.05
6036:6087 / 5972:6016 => 1.04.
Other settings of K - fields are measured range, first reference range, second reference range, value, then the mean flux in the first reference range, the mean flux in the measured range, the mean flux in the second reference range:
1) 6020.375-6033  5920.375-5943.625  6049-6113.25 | -0.008 mag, 13.8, 14.3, 14.4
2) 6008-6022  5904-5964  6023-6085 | 0.041 mag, 14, 13.7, 14.3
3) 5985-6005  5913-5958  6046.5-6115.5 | 0.022 mag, 14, 13.9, 14.5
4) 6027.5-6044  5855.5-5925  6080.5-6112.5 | -0.031 mag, 13.3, 14.7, 14.7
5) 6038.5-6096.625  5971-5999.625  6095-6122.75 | 0.018 mag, 13.7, 14.3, 14.9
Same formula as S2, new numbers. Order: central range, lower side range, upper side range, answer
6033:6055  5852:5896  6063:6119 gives -0.95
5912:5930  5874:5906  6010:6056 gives -0.98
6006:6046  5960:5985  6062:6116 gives -0.42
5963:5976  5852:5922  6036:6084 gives -0.11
